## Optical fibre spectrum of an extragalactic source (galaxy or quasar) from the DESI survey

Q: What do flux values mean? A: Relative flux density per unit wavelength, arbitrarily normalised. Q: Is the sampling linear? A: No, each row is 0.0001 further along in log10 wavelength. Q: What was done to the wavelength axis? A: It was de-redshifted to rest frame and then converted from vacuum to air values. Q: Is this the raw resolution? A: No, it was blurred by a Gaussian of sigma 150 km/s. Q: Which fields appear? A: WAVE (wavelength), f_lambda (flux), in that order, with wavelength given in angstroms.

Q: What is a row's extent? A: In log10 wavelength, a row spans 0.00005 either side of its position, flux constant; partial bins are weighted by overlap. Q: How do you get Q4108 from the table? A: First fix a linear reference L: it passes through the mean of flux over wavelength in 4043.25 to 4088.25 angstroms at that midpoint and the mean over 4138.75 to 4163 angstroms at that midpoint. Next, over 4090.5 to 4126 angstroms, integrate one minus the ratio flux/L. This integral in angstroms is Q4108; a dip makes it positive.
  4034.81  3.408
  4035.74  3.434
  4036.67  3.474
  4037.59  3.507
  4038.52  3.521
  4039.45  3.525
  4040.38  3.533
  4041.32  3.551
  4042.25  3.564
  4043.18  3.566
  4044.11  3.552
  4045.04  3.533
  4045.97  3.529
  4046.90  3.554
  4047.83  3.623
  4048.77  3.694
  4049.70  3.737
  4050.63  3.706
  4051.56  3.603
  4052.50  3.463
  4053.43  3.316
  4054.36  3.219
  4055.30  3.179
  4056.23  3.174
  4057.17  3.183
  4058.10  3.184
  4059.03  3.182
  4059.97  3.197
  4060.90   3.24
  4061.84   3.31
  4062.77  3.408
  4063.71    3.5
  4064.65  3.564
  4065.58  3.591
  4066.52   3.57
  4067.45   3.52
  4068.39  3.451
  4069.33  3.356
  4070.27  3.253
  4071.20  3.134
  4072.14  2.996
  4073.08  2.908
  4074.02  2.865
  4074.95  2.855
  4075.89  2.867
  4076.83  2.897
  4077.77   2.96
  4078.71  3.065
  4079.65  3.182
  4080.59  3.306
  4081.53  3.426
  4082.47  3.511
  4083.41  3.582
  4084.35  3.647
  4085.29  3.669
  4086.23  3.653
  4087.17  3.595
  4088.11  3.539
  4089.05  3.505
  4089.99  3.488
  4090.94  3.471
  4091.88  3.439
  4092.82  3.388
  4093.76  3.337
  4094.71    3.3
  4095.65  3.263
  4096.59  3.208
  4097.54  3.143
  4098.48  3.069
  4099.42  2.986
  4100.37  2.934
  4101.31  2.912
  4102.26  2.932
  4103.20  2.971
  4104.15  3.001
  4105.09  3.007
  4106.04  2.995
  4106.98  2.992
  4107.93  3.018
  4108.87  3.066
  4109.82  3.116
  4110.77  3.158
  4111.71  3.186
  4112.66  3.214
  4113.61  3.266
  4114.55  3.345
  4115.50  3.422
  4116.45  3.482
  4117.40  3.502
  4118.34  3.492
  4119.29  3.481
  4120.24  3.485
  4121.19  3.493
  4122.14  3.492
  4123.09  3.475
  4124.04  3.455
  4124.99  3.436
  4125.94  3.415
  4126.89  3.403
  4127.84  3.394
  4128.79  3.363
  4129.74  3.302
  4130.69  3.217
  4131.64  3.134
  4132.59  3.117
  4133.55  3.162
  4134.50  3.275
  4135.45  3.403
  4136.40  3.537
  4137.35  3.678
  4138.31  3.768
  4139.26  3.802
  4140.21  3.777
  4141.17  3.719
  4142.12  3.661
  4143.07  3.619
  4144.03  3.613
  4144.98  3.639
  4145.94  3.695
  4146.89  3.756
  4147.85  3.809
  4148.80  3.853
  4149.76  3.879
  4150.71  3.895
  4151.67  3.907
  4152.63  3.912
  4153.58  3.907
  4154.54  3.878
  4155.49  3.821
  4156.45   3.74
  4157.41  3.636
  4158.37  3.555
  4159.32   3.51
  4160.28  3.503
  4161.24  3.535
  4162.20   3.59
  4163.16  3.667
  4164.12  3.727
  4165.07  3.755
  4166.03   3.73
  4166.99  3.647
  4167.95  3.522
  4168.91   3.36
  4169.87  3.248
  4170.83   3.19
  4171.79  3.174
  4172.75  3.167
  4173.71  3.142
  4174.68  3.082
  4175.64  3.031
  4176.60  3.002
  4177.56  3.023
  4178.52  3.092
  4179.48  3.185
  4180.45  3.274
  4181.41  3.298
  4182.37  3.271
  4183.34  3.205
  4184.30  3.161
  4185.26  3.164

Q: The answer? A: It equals 3.0 angstroms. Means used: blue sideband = 3.36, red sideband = 3.73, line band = 3.24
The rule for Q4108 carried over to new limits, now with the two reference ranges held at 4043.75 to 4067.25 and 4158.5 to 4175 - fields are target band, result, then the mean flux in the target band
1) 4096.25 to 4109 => 1.6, 3.01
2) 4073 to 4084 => 1.0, 3.13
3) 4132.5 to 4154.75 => -1.5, 3.68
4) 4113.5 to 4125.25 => 0.0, 3.45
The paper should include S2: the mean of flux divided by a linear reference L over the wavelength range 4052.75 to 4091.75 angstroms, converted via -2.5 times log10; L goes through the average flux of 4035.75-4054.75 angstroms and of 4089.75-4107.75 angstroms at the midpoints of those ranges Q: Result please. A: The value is 0.01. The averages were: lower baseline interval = 3.54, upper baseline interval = 3.14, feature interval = 3.31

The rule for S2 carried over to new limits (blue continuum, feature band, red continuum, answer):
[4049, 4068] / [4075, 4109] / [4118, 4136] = 0.05 mag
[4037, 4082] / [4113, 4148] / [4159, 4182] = -0.04 mag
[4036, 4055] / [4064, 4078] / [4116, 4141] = 0.10 mag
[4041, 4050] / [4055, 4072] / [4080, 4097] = 0.07 mag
